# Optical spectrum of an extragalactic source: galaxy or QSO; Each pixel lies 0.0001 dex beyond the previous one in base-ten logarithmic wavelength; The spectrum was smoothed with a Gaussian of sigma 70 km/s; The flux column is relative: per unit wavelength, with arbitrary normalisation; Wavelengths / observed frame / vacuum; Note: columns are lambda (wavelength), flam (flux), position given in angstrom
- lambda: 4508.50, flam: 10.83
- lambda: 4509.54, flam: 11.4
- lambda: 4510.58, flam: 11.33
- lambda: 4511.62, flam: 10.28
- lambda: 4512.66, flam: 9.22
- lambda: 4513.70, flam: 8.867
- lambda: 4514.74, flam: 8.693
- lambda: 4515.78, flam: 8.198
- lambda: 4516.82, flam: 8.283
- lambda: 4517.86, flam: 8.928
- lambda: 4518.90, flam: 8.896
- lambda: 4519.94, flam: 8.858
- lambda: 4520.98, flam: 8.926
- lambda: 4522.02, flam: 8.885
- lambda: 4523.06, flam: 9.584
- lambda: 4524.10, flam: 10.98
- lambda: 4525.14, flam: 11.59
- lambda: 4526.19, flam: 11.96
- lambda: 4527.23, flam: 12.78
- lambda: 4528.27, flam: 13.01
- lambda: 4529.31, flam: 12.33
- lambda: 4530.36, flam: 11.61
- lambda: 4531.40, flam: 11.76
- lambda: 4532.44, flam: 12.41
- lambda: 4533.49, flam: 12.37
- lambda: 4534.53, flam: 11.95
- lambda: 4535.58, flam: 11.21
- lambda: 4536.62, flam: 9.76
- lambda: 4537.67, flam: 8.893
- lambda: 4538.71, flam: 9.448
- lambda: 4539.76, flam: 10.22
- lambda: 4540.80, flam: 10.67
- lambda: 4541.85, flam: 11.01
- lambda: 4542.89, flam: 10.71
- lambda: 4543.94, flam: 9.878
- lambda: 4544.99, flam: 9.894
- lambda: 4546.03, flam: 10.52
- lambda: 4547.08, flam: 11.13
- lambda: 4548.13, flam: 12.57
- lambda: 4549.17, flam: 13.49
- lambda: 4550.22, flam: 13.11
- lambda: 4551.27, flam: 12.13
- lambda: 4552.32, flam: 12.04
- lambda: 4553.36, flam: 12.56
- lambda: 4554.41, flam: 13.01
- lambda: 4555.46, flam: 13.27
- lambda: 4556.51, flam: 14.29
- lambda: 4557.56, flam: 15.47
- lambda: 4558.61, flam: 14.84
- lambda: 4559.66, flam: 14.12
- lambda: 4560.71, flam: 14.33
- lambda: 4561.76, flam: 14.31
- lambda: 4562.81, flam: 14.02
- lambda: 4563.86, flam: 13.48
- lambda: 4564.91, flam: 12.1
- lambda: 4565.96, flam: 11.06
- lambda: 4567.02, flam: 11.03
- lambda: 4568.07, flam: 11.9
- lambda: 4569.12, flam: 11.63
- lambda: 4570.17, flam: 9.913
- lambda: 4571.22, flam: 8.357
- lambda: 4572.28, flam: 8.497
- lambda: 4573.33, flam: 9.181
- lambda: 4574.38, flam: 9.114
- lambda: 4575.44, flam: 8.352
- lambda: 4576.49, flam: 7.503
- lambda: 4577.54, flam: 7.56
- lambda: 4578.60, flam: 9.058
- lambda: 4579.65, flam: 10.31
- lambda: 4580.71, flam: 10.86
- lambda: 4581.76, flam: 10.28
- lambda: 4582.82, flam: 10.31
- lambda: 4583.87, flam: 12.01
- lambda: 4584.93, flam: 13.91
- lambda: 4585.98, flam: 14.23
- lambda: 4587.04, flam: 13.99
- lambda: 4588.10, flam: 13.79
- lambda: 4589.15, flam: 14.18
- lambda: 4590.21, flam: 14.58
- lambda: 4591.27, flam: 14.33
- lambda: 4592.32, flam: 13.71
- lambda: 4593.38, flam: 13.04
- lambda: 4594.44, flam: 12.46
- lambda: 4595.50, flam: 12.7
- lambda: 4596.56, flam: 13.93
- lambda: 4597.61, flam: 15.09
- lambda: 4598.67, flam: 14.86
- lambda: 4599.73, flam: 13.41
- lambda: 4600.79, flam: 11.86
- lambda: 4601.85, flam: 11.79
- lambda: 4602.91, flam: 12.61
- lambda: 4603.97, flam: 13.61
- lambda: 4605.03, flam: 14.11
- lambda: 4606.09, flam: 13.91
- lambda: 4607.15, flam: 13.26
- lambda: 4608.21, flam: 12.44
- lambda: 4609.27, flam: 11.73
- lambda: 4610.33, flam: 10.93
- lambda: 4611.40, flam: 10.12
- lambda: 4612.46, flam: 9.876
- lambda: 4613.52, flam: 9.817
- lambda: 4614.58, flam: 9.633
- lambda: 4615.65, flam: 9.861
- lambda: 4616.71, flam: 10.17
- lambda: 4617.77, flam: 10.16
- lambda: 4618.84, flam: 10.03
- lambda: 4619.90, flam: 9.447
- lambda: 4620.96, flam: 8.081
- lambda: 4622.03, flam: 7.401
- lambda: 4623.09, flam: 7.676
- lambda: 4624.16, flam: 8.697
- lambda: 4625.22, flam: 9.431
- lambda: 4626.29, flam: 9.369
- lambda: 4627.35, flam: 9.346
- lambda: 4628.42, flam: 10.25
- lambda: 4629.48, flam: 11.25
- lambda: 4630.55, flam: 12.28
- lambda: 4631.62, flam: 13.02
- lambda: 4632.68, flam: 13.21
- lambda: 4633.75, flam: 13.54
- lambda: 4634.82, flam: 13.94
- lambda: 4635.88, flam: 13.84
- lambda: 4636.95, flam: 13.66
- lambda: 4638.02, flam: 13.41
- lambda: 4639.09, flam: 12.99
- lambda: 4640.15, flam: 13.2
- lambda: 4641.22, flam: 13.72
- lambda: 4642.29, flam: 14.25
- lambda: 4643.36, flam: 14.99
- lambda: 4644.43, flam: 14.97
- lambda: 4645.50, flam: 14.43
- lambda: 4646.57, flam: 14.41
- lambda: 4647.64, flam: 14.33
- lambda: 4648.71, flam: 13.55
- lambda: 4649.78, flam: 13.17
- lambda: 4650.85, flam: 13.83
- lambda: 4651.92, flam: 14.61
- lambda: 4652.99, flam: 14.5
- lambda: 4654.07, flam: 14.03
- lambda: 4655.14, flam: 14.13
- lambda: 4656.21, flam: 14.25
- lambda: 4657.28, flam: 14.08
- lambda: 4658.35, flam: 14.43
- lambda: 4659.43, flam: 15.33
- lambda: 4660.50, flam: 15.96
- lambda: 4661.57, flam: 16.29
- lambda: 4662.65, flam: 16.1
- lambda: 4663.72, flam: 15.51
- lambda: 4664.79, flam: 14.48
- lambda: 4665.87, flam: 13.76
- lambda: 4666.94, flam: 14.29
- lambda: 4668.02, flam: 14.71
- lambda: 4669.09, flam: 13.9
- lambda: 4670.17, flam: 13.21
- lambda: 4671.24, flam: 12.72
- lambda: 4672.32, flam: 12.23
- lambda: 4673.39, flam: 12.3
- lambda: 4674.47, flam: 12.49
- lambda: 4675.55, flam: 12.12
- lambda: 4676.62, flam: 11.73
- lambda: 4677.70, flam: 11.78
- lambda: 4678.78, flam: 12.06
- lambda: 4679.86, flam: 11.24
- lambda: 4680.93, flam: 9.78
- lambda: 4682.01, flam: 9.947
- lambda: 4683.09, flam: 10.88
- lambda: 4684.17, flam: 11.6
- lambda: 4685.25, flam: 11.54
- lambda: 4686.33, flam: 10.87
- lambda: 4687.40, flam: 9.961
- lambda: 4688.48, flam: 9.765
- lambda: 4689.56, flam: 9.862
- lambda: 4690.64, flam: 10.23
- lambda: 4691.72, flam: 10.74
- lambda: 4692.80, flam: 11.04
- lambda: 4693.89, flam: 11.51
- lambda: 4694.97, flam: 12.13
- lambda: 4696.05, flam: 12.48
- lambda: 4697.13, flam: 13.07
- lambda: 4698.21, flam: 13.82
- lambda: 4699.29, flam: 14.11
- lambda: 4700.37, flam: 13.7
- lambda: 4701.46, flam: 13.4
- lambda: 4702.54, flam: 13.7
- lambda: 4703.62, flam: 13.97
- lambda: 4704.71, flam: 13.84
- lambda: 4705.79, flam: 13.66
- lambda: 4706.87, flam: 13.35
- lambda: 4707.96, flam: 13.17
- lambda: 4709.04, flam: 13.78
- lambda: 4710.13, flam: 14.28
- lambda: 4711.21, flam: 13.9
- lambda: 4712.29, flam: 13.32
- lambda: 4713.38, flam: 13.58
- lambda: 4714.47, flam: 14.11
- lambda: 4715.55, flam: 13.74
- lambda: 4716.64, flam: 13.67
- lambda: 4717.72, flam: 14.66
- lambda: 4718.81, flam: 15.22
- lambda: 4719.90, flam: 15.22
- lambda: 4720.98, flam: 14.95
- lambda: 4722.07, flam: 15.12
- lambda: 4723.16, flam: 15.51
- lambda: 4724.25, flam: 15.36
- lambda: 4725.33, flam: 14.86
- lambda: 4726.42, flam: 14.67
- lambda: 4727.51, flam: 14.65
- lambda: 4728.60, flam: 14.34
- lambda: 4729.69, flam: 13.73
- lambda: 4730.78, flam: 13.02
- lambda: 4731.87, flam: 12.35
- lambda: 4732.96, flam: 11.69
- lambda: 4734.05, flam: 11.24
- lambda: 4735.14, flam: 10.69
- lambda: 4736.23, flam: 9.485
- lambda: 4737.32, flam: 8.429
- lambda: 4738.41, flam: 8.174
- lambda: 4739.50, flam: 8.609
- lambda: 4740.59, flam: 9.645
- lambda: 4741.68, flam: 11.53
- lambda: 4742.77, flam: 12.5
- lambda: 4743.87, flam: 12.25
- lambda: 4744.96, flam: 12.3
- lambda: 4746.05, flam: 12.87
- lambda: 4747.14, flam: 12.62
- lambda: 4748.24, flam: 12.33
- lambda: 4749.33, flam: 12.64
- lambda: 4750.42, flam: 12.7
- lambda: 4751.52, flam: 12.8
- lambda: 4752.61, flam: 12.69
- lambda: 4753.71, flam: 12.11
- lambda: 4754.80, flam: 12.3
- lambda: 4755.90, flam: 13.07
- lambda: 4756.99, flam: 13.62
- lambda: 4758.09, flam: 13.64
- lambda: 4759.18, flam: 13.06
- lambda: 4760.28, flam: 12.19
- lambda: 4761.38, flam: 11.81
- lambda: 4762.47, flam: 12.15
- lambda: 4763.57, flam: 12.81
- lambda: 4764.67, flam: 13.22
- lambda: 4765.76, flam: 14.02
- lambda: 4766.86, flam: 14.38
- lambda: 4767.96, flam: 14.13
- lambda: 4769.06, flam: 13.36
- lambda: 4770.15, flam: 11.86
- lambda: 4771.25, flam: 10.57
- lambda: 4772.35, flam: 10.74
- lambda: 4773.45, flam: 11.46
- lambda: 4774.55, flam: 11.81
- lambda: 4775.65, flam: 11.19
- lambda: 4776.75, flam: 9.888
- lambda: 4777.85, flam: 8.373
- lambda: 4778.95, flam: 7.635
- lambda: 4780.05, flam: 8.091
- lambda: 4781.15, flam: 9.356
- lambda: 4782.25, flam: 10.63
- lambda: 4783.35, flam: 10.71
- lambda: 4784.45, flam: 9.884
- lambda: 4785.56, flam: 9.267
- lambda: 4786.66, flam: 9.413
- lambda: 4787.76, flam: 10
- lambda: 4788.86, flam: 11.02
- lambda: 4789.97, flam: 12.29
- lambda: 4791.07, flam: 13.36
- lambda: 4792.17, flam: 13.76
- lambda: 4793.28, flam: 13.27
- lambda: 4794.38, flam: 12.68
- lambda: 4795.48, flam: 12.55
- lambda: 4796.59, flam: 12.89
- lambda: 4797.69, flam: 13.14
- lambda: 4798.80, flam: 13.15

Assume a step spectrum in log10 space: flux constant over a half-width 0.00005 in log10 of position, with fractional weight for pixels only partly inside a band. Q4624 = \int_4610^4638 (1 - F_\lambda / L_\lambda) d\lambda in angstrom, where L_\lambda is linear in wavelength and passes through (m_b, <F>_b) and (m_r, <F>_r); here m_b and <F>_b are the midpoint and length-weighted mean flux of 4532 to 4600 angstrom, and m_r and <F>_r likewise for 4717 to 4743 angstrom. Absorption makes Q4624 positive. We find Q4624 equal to 3.6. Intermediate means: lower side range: 11.9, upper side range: 12.7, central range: 10.6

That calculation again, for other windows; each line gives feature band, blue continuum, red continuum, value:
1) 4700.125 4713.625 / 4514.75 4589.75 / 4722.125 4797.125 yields -2.1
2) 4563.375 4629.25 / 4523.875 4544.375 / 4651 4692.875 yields 3.9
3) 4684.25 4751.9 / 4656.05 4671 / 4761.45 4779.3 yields 2.6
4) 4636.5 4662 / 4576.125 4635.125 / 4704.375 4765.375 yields -4.7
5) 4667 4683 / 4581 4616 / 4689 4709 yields 0.6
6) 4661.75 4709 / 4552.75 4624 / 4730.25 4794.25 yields -3.5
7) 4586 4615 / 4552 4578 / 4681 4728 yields -2.0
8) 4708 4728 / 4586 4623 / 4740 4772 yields -3.2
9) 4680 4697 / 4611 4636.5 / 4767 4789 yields -0.7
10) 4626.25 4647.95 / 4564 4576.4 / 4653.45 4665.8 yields 0.9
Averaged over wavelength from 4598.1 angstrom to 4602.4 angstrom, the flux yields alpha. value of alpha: 13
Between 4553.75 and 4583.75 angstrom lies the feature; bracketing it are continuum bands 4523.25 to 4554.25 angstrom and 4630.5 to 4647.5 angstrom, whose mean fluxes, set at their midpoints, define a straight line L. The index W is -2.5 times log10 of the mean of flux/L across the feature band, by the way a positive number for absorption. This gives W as 0.07 mag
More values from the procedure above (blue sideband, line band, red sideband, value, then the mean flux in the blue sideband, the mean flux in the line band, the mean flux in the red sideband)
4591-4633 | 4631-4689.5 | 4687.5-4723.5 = -0.080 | 11.4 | 13.3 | 13.2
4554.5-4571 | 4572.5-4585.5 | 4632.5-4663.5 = 0.318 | 13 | 9.86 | 14.3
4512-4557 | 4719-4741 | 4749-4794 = -0.095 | 10.9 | 12.6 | 11.7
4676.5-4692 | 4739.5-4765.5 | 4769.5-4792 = -0.177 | 10.8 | 12.4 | 10.5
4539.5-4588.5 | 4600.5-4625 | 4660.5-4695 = 0.113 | 11.6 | 10.7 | 12.3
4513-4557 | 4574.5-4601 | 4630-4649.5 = 0.016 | 11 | 12.2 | 13.8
